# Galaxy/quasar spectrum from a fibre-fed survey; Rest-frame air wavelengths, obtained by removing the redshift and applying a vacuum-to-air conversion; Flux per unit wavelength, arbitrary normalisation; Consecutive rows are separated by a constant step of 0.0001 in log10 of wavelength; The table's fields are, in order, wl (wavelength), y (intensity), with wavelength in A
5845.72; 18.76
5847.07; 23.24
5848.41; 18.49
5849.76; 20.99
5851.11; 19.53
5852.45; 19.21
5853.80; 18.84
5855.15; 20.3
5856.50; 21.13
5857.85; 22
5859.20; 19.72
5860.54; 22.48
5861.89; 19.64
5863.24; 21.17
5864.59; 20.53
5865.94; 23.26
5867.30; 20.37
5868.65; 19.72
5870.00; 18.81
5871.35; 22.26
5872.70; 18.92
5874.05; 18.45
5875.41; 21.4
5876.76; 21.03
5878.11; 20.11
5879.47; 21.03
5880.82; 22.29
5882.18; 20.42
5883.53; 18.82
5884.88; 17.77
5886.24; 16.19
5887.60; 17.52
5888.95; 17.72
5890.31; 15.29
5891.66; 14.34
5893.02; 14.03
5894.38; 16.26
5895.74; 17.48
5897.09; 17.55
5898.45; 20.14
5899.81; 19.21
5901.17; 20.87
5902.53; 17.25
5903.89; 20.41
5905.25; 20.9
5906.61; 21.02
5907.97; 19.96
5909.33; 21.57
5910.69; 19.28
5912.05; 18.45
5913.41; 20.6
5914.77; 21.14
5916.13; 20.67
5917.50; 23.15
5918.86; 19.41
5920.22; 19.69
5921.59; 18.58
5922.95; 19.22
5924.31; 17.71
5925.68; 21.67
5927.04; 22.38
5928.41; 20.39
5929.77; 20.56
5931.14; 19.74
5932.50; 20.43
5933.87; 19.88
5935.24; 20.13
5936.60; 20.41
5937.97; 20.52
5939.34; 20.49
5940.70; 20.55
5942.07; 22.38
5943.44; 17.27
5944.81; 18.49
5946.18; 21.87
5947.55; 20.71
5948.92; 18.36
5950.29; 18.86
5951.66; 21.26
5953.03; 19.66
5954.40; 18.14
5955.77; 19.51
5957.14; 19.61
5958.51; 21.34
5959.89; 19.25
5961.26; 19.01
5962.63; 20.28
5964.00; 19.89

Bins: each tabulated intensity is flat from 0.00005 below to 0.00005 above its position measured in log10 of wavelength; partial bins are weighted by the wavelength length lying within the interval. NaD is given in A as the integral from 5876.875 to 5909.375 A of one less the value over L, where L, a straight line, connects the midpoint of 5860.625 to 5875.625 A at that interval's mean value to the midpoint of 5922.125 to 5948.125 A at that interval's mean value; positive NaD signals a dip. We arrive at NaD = 2.74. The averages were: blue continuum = 20.5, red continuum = 20.2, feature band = 18.7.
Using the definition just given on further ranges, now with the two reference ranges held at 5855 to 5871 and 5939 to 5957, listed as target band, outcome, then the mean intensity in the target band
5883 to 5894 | 2.19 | 16.4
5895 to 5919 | 0.39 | 20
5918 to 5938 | -0.03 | 20.1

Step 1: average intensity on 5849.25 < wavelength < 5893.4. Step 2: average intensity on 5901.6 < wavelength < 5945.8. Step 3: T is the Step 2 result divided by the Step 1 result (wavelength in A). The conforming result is 1.03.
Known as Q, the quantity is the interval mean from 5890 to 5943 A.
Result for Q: 19.6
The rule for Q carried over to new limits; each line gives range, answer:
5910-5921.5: 20.2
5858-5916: 19.5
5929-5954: 20.1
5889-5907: 18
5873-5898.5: 18.3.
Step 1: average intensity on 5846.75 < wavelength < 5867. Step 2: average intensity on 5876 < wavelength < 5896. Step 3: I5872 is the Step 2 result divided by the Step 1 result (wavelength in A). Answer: 0.87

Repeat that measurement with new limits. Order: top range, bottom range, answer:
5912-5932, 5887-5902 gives 1.17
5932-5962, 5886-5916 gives 1.07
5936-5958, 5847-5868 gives 0.97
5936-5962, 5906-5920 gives 0.97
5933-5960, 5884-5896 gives 1.22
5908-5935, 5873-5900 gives 1.10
